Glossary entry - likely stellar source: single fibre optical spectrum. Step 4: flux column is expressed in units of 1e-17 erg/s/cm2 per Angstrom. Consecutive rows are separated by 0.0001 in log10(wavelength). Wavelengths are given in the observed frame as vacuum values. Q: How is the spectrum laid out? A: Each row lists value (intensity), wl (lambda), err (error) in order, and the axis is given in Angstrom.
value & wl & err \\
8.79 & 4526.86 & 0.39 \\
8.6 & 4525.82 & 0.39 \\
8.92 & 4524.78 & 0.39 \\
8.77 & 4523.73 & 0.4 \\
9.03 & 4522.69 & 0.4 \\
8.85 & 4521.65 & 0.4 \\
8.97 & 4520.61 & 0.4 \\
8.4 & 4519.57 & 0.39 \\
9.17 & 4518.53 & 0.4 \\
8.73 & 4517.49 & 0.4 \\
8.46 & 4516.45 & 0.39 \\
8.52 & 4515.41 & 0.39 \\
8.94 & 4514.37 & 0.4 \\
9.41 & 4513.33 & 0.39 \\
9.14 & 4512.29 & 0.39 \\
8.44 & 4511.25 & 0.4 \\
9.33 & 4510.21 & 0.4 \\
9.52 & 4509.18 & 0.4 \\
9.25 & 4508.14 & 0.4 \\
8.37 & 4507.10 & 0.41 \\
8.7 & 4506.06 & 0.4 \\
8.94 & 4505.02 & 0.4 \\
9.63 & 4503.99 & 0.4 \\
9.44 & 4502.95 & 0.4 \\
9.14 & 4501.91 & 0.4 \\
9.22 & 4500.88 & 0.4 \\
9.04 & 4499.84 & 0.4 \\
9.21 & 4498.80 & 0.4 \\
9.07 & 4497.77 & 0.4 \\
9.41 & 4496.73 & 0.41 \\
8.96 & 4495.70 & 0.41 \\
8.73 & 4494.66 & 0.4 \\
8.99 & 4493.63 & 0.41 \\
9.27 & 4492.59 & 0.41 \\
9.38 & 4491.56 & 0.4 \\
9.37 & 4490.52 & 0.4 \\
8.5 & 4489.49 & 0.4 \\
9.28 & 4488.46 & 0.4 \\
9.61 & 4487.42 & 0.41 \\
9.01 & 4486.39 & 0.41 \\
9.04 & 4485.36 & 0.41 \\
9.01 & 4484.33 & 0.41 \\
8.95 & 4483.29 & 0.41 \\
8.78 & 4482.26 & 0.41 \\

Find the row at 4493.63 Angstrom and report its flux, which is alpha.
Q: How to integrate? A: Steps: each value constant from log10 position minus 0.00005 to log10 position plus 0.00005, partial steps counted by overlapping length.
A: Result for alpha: 8.99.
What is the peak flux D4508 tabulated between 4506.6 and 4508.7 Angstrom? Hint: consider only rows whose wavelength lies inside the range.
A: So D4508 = 9.25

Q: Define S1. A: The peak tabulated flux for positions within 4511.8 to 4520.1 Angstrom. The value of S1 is 9.41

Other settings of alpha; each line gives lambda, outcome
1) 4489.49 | 8.5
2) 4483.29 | 8.95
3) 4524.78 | 8.92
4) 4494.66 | 8.73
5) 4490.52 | 9.37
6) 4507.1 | 8.37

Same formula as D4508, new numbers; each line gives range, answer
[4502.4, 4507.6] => 9.63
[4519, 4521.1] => 8.97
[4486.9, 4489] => 9.61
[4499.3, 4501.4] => 9.22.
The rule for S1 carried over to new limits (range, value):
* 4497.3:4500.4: 9.21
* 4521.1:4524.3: 9.03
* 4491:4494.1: 9.38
